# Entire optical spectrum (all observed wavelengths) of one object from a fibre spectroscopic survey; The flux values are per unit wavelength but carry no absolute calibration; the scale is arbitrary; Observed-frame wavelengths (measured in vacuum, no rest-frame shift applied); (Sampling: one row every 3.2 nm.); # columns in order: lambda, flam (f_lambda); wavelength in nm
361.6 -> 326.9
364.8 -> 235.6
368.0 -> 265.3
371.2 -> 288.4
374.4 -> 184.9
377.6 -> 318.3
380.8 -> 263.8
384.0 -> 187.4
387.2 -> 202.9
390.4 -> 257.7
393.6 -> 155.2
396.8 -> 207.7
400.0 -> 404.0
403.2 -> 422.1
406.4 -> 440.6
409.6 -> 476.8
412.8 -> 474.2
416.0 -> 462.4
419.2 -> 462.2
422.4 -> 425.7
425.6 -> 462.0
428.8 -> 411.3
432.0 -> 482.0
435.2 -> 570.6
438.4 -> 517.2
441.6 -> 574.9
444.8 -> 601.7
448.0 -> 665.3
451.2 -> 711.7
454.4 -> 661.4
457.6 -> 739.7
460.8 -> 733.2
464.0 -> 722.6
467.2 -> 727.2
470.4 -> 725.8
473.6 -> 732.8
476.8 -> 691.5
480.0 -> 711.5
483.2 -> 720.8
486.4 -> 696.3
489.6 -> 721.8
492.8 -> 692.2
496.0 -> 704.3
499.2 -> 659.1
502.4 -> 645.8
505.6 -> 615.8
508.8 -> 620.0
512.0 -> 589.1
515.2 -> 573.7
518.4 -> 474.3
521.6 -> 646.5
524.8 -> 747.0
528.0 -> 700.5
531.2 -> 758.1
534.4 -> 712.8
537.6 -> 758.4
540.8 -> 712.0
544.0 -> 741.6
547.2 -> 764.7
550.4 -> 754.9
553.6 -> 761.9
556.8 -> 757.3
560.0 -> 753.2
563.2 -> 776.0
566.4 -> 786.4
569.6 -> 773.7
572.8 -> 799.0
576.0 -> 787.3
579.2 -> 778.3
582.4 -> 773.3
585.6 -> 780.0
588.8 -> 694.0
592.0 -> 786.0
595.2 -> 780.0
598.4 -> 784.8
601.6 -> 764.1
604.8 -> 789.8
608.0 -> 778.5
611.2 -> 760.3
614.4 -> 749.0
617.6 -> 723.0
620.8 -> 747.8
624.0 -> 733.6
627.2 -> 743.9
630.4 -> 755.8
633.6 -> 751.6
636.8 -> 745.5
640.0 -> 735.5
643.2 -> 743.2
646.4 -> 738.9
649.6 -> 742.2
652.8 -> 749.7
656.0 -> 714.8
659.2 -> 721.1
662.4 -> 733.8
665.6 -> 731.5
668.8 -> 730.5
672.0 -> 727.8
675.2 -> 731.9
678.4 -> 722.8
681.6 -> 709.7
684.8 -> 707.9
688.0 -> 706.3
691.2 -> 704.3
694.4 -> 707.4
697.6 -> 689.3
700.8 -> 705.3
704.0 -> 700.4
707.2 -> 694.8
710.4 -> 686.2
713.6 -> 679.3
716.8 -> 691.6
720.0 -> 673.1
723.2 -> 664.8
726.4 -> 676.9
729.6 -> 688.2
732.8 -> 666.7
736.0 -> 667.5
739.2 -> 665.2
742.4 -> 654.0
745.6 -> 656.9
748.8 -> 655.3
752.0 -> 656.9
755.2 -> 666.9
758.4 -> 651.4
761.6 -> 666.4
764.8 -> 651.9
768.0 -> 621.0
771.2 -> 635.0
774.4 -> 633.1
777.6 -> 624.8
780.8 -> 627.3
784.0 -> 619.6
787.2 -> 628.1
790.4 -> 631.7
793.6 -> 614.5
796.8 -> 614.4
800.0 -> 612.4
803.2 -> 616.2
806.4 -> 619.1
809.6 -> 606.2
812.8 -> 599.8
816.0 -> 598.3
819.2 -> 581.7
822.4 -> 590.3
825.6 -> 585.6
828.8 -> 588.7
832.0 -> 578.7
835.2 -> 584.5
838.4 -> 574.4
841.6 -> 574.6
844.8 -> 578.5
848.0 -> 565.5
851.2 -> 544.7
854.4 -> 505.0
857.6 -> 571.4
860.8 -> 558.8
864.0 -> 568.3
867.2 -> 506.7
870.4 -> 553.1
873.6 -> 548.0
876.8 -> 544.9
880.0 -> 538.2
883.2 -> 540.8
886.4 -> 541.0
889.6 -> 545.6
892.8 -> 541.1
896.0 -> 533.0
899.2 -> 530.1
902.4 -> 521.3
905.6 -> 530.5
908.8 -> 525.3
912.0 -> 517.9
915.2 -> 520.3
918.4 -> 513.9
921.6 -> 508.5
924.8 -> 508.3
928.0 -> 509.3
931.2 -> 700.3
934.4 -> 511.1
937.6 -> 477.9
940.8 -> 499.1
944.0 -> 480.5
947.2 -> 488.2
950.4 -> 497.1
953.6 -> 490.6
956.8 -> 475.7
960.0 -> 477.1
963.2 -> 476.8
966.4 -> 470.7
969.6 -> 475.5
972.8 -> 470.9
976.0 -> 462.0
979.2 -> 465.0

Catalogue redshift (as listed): 0.000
